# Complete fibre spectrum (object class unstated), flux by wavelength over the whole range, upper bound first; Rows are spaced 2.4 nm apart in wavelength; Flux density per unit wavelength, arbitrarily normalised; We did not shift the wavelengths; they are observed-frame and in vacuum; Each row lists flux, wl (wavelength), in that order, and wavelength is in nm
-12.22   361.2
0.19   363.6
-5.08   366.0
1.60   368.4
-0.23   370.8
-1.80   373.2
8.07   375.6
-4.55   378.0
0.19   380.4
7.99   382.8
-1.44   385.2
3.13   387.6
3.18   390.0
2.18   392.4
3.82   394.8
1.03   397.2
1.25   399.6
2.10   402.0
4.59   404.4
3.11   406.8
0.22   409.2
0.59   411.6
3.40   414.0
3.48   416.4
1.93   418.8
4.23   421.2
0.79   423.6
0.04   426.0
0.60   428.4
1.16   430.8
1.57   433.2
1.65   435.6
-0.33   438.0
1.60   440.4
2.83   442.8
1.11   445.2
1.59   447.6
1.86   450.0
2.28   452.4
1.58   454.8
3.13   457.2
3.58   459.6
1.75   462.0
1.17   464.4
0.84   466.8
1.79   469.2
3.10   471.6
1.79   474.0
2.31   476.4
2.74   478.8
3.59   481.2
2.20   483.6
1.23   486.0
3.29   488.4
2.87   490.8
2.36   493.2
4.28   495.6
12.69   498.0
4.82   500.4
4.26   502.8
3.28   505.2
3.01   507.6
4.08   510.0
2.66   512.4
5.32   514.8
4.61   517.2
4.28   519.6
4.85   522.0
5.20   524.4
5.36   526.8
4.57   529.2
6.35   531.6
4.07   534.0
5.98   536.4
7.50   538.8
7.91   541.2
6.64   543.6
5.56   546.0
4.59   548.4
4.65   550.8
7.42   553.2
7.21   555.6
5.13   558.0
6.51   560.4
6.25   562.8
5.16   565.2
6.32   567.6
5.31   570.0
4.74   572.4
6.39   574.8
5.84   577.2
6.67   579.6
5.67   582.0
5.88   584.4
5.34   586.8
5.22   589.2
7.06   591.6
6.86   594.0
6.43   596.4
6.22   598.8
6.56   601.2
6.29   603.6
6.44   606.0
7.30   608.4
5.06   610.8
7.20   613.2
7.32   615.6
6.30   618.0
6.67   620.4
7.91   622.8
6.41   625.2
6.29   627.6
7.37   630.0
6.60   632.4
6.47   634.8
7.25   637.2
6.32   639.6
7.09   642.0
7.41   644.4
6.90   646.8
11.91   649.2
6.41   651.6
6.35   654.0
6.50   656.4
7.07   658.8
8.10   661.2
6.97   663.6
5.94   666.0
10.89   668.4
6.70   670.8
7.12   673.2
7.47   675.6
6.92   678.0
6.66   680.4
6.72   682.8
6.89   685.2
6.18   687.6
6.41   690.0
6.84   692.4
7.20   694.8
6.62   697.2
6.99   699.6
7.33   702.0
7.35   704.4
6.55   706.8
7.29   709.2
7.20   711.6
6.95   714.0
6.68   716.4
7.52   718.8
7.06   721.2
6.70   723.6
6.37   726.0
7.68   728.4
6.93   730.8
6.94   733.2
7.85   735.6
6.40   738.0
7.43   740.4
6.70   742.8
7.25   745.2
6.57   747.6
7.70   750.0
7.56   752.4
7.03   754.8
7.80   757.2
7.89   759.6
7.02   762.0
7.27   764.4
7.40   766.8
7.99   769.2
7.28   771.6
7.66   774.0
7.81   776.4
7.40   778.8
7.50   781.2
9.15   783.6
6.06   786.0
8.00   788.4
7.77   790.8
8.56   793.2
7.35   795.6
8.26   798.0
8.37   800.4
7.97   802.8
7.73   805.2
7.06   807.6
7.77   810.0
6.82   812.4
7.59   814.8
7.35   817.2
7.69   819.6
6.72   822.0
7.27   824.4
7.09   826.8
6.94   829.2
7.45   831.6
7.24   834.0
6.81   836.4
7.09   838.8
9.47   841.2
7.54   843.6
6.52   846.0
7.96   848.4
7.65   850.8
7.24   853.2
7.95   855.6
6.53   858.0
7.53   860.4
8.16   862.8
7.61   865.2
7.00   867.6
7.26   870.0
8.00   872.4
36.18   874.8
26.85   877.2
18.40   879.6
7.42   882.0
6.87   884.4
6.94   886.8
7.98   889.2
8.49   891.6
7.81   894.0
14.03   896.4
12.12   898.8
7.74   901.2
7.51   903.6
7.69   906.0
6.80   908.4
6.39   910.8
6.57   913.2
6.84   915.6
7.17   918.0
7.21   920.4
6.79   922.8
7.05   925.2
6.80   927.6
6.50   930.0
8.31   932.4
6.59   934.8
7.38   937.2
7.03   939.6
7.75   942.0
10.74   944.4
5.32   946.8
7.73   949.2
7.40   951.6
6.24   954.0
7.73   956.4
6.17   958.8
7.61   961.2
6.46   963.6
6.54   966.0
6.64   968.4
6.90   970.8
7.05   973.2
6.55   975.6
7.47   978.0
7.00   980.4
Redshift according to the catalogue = 0.33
